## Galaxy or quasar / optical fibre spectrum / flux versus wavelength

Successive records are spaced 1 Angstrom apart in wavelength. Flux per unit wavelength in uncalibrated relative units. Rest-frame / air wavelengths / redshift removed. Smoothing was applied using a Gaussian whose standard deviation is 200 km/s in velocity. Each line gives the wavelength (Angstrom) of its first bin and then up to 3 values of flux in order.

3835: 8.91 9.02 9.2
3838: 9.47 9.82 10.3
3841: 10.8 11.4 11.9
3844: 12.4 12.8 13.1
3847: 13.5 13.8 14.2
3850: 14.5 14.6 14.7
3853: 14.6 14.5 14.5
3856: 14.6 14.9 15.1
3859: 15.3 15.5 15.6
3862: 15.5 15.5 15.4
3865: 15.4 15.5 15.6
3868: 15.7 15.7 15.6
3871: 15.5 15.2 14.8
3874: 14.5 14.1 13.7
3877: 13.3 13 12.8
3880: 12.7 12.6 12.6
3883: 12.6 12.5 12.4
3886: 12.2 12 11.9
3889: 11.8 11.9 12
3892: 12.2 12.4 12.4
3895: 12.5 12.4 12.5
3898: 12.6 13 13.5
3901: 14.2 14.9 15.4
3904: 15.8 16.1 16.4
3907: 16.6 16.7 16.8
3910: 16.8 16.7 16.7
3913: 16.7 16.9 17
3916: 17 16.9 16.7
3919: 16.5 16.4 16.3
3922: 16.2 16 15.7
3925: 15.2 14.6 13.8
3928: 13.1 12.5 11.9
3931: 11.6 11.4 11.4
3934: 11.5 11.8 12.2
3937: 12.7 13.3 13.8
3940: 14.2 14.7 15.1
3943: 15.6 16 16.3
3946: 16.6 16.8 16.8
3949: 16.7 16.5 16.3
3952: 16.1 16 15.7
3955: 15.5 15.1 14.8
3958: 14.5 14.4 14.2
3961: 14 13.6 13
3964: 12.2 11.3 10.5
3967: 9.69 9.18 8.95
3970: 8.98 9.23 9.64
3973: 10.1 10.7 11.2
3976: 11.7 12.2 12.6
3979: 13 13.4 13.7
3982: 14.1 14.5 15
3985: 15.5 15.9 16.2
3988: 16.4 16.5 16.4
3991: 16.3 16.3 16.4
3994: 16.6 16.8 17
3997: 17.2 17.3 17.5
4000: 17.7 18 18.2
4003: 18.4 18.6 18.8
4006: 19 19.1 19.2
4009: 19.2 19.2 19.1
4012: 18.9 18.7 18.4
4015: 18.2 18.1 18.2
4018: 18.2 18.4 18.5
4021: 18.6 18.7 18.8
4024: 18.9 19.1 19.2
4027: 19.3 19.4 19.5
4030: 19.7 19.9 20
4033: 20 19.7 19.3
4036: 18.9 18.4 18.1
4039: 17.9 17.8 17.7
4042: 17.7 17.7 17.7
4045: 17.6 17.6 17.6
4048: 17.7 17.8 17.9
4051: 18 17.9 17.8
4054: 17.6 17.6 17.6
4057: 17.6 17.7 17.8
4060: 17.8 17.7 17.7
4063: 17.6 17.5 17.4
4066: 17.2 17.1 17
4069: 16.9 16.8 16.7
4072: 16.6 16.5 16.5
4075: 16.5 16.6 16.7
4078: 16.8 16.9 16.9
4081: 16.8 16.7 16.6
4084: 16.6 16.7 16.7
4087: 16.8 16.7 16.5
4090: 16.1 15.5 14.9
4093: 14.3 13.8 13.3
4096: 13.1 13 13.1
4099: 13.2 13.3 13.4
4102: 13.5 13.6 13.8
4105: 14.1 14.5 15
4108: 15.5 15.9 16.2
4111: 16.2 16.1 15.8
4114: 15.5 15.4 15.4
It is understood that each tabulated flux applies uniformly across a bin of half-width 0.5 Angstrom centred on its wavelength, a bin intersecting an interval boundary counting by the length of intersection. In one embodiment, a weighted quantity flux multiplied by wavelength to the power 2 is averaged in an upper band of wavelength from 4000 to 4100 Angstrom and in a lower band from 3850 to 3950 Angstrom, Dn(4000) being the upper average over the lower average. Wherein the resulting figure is 1.30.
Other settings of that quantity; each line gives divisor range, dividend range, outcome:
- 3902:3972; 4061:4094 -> 1.23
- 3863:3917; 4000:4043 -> 1.40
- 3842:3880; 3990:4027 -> 1.36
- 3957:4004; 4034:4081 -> 1.29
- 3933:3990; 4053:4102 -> 1.26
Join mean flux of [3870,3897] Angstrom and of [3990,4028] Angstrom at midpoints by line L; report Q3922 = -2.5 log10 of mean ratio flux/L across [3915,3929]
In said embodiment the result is -0.08 mag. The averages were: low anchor 13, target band 15.7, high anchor 18.2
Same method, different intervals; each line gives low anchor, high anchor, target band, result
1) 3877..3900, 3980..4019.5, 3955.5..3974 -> 0.31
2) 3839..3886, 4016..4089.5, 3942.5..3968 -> 0.08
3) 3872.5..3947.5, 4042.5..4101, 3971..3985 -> 0.22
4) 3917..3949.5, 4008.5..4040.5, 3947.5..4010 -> 0.13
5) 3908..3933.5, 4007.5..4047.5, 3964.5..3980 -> 0.50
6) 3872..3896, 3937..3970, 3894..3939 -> -0.09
